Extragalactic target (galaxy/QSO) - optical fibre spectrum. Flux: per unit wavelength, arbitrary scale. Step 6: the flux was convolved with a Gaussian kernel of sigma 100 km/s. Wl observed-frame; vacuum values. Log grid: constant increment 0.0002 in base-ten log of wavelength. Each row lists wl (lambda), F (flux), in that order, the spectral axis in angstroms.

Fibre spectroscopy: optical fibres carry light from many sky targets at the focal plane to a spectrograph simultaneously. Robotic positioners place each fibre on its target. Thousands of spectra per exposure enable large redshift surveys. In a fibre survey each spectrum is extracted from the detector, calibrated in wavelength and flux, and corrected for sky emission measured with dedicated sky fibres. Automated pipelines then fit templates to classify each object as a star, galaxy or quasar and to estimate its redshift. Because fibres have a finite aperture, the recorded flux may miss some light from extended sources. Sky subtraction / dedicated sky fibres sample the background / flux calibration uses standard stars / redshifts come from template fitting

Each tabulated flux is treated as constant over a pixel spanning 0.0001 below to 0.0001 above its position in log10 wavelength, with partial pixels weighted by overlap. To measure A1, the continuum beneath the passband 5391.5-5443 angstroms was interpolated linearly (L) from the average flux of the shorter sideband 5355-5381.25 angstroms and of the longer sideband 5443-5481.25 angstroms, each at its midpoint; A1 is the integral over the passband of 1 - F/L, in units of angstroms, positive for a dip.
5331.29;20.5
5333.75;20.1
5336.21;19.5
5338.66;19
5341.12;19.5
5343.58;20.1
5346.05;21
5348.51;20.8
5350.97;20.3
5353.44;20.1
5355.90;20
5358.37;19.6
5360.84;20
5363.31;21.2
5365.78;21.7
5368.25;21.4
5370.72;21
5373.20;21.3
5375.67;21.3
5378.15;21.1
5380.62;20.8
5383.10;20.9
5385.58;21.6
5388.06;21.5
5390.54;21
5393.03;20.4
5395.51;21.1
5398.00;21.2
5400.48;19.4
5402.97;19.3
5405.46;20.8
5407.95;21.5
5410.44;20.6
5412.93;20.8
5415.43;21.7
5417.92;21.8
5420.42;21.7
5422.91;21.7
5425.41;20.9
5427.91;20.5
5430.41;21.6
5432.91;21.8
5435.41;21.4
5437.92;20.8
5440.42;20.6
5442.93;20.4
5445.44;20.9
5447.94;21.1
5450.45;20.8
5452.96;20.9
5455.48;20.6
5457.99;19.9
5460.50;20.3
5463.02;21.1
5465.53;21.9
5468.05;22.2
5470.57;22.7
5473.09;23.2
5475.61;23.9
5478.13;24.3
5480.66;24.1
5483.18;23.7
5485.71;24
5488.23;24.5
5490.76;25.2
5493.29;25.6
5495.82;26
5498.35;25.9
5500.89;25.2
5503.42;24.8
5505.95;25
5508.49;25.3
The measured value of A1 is 0.9 angstroms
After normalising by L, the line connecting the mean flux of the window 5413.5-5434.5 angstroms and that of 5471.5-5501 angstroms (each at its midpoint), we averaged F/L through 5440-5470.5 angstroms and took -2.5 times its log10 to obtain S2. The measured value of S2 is 0.101 mag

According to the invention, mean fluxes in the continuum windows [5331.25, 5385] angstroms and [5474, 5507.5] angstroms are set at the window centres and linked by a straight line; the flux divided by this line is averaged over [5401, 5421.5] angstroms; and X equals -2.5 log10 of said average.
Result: 0.06 mag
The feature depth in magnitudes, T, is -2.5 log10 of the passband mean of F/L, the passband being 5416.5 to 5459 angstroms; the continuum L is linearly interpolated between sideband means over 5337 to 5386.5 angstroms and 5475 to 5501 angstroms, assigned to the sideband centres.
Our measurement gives 0.10 mag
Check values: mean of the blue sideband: 20.6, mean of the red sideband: 24.8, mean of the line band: 21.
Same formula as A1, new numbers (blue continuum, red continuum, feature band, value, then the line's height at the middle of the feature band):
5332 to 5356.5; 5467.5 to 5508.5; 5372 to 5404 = 0.8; 21.4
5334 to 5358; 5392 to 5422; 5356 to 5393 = -1.0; 20.4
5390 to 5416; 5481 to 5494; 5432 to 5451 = 1.2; 22.4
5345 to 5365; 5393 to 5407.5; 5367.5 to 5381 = -0.5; 20.4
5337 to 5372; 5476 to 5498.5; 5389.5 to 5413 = 1.4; 21.9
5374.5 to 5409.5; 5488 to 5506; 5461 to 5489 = 1.5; 24.4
